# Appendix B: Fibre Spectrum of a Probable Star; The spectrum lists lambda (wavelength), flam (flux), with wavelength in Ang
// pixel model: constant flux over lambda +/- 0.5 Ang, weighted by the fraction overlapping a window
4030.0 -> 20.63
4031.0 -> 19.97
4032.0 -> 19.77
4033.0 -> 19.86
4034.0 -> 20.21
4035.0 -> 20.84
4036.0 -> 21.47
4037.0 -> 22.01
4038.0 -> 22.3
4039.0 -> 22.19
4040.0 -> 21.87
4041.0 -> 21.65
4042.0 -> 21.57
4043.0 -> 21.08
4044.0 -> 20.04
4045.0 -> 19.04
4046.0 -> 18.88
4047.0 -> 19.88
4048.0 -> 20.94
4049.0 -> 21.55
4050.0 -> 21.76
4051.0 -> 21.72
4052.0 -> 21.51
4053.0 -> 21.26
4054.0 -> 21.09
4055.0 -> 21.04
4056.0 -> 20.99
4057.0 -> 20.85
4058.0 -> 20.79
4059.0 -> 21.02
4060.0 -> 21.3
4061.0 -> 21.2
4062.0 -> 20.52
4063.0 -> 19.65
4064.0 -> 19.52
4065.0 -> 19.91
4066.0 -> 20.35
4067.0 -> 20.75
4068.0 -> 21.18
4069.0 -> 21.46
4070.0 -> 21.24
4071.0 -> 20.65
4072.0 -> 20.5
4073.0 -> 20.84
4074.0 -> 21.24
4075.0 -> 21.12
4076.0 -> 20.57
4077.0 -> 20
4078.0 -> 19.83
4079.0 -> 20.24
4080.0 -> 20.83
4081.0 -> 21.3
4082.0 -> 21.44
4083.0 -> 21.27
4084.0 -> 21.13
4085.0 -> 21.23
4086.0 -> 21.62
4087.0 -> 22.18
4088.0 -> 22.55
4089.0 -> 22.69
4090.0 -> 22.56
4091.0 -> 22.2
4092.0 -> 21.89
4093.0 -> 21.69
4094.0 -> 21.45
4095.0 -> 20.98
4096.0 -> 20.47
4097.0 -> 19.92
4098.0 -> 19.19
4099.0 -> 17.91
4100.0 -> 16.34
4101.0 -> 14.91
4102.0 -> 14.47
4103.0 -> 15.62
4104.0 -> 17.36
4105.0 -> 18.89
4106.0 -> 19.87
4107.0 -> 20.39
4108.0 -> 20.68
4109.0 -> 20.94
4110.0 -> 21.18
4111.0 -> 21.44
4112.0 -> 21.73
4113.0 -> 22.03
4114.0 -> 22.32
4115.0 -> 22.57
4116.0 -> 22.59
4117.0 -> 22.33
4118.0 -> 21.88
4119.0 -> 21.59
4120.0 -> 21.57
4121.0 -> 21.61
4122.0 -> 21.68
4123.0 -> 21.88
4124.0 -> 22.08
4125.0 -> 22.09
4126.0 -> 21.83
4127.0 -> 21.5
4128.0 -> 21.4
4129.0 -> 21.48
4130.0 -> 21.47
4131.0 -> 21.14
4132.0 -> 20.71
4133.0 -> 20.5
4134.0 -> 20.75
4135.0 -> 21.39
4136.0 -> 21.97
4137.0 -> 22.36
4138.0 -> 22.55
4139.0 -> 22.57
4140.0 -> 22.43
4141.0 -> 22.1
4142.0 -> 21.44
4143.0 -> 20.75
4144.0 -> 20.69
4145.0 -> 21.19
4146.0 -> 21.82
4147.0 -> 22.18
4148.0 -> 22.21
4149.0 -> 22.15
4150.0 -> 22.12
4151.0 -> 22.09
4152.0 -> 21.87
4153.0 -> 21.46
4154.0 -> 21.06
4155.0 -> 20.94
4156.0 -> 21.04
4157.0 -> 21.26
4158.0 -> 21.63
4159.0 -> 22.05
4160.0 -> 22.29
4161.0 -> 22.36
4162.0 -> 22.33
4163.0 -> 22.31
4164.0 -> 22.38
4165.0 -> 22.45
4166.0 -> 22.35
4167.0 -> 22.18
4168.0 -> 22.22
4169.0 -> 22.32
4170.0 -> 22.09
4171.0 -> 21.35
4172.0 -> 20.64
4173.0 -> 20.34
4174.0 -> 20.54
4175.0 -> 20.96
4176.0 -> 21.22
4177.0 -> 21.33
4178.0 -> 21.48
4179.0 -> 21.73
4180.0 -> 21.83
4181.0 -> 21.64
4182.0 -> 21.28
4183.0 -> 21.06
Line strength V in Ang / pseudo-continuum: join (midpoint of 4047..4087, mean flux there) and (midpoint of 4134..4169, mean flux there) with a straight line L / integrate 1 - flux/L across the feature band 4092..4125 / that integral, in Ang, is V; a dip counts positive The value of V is 1.6 Ang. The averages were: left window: 20.9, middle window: 20.3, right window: 21.9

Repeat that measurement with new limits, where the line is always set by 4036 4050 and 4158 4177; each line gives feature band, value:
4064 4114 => 2.1 Ang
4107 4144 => -0.2 Ang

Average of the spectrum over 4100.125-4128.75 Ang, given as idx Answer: 20.6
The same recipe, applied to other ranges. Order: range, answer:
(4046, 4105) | 20.5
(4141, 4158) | 21.5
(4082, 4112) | 20.2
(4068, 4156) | 21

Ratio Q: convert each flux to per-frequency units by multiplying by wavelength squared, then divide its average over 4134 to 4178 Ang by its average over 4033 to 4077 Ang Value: 1.1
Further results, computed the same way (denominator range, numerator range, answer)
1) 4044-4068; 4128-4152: 1.09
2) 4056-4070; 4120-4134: 1.07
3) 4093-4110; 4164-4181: 1.18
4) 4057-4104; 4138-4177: 1.11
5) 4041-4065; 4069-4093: 1.04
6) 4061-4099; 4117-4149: 1.06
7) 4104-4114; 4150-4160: 1.06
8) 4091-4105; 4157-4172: 1.22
